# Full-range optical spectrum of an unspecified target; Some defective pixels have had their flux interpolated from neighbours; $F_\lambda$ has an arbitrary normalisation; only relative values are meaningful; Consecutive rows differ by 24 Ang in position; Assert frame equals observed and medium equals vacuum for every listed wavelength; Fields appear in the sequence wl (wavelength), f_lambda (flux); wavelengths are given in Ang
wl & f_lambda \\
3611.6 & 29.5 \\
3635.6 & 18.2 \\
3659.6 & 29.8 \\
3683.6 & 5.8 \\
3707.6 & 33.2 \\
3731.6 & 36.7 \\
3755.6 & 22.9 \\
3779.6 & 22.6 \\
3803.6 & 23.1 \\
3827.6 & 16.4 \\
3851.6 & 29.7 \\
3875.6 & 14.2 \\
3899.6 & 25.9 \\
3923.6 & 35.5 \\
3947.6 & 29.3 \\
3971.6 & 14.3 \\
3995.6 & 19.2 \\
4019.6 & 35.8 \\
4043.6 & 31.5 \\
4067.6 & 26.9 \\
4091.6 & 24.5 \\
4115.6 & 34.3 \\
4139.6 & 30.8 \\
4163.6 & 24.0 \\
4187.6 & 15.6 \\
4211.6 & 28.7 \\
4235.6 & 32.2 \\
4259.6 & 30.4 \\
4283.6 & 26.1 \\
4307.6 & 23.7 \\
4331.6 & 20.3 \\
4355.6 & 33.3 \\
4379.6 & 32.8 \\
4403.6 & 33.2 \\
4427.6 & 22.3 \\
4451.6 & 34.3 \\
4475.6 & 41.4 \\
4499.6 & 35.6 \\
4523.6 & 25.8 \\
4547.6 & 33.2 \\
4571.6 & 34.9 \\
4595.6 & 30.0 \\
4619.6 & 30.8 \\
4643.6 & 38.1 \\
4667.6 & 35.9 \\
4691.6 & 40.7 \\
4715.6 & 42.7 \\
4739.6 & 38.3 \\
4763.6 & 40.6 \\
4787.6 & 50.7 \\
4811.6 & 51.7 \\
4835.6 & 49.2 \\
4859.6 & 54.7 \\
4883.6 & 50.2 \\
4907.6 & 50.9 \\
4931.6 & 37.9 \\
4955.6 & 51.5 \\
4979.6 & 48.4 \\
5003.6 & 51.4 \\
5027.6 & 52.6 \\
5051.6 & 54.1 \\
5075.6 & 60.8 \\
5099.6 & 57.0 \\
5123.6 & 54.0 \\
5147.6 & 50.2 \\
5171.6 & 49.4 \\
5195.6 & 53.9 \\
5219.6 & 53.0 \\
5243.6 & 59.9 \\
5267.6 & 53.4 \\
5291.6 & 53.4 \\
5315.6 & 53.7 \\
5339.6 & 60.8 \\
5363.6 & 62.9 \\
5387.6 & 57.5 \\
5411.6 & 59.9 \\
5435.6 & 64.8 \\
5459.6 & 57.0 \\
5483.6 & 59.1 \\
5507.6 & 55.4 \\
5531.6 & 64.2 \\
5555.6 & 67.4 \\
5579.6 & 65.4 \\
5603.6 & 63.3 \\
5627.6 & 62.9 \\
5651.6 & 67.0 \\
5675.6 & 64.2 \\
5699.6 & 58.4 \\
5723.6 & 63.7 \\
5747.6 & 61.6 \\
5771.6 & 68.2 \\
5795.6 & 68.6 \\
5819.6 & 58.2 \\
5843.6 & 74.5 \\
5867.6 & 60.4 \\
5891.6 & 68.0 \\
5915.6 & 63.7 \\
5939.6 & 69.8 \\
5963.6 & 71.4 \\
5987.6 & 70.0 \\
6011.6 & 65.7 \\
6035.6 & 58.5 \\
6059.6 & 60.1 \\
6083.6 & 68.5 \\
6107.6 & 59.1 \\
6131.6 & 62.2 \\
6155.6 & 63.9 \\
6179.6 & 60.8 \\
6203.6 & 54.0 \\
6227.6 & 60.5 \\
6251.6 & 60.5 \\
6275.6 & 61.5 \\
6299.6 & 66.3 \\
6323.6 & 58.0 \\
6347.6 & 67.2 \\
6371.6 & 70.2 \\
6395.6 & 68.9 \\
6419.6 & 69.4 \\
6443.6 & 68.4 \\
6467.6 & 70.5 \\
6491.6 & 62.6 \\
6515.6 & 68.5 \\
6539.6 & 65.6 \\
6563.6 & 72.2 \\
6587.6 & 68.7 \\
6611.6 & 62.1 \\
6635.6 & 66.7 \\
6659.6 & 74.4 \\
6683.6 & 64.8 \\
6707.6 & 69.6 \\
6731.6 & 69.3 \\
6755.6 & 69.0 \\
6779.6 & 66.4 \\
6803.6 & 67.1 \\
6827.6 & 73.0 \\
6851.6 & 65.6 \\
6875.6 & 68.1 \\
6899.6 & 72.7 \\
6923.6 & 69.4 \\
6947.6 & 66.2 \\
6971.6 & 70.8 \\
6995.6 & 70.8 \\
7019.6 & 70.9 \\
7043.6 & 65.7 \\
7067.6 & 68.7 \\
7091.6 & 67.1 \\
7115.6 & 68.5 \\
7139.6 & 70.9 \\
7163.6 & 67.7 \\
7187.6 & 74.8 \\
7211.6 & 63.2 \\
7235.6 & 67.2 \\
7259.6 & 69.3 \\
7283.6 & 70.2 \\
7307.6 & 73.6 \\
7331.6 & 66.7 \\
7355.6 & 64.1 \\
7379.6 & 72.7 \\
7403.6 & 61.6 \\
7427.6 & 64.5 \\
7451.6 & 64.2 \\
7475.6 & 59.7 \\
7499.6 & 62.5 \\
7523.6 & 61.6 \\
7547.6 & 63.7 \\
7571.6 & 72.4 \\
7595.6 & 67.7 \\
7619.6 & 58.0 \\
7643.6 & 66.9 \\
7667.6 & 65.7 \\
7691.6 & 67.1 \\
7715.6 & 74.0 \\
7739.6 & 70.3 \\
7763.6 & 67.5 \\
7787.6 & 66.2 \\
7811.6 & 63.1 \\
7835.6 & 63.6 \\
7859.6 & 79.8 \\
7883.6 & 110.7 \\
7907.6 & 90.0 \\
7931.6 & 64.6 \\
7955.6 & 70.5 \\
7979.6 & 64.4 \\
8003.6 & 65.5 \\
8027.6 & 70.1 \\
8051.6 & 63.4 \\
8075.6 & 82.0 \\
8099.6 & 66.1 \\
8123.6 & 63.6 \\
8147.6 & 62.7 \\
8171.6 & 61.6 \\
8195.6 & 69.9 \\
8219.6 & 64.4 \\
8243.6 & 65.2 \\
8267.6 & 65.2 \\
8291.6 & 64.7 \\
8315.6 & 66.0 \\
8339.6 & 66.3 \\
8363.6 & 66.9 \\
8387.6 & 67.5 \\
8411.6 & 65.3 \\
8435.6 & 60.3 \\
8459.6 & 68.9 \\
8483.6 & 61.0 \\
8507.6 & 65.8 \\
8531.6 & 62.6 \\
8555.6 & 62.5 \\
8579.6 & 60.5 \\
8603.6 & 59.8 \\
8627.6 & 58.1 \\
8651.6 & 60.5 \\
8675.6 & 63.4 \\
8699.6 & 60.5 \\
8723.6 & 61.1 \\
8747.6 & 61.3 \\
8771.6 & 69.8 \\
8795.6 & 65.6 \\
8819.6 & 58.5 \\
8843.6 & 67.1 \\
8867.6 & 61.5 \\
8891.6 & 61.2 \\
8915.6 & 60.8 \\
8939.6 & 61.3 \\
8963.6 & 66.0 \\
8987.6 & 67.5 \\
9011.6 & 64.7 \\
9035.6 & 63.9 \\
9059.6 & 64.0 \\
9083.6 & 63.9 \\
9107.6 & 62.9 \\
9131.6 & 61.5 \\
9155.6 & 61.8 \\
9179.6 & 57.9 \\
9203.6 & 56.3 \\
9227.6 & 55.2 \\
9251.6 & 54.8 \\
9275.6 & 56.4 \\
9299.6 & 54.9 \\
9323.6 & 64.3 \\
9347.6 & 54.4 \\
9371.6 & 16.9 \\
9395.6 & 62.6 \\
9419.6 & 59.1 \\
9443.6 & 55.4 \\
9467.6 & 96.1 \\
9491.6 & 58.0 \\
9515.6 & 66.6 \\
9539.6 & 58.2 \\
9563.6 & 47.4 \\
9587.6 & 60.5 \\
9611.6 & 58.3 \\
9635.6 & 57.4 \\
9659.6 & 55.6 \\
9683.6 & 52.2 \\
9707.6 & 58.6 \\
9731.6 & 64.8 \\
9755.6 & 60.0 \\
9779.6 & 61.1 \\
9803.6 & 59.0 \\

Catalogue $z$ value 0.20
